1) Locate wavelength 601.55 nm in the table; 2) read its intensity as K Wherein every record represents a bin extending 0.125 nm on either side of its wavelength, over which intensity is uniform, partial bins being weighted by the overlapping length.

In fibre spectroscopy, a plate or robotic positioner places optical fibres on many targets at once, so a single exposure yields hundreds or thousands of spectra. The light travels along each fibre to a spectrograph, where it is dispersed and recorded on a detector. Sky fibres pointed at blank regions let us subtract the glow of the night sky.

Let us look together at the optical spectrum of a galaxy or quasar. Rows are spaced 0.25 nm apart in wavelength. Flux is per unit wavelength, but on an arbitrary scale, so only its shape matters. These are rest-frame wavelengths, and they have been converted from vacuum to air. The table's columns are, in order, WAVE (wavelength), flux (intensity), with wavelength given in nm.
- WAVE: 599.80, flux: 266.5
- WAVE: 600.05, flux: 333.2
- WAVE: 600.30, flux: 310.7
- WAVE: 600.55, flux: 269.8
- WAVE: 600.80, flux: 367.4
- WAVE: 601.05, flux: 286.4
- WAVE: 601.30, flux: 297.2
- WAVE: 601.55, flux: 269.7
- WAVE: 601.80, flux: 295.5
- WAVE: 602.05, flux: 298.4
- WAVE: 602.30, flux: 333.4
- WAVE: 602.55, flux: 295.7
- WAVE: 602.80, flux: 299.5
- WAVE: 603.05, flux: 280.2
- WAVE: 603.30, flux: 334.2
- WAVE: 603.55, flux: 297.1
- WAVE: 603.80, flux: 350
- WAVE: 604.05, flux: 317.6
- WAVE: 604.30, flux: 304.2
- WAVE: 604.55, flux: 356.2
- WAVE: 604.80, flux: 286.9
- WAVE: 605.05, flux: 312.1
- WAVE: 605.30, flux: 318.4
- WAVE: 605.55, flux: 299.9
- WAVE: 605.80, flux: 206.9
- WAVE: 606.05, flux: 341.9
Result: 269.7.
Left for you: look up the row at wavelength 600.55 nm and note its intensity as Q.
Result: 269.8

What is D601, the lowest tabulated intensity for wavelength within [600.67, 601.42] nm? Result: 286.4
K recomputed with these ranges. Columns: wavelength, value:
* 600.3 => 310.7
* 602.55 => 295.7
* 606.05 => 341.9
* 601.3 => 297.2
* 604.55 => 356.2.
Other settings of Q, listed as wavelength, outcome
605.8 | 206.9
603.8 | 350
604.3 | 304.2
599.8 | 266.5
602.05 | 298.4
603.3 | 334.2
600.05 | 333.2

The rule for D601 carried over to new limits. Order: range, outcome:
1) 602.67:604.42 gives 280.2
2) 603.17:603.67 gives 297.1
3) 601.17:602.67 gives 269.7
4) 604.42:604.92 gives 286.9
